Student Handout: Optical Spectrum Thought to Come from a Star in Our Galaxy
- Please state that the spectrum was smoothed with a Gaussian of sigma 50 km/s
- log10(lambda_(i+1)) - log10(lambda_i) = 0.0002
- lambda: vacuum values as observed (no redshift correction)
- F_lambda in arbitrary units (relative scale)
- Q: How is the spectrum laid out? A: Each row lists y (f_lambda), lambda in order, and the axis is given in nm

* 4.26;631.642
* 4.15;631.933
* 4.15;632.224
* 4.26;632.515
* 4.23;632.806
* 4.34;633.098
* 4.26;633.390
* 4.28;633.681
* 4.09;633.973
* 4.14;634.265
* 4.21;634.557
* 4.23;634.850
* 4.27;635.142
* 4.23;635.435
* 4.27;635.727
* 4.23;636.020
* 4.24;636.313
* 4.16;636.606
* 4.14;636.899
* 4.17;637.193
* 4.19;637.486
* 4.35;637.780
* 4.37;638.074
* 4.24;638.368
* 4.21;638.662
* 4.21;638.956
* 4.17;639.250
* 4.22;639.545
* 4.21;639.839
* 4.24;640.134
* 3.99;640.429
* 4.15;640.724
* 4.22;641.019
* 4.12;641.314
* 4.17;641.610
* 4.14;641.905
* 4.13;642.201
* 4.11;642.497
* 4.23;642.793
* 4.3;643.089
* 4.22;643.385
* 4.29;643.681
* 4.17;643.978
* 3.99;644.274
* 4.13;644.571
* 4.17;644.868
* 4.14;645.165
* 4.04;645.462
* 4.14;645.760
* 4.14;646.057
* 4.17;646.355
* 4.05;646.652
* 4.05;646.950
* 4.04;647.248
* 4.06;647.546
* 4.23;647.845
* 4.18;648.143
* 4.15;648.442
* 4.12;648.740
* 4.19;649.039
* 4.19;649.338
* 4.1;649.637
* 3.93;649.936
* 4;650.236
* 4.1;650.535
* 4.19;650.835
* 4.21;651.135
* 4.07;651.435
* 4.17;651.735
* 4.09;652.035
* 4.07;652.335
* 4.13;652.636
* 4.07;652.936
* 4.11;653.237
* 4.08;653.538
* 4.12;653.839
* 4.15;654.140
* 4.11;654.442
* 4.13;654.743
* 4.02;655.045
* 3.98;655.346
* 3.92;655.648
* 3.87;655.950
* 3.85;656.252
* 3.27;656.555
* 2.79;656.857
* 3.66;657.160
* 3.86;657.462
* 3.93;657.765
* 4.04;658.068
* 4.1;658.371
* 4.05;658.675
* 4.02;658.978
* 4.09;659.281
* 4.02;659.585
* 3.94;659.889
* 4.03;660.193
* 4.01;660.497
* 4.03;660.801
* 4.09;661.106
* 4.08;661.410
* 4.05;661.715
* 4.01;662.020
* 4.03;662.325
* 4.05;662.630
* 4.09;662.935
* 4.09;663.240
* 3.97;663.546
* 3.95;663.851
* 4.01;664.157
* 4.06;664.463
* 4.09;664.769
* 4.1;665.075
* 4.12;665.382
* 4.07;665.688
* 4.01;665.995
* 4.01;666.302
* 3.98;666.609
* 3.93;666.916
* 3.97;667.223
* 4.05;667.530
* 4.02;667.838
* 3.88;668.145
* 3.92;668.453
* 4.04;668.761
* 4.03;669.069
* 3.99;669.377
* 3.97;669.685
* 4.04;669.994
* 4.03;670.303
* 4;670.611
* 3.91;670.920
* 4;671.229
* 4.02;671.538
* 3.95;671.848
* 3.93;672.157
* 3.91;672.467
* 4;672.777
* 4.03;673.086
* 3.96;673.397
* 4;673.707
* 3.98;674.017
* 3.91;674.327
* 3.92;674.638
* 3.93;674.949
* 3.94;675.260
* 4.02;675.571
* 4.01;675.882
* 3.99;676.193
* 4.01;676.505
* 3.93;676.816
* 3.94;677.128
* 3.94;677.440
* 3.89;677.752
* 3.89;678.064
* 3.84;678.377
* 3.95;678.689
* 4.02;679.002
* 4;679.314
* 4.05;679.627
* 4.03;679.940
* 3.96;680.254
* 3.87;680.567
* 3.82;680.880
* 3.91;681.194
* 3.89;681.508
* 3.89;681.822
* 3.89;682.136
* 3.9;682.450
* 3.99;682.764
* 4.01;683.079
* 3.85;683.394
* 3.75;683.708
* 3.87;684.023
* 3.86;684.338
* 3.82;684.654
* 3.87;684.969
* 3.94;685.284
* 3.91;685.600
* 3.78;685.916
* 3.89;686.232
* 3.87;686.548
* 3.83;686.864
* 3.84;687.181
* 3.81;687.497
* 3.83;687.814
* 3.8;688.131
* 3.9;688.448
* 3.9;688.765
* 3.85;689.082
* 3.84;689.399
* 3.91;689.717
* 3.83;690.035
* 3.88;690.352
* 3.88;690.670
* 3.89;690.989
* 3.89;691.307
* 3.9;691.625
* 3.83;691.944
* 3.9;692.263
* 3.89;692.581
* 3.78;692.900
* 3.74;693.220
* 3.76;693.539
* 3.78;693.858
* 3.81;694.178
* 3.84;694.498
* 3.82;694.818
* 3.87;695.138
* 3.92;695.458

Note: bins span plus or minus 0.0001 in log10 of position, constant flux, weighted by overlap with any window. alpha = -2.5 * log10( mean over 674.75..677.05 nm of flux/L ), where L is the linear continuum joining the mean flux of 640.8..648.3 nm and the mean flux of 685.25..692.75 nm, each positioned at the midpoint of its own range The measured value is -0.01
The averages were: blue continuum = 4.15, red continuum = 3.86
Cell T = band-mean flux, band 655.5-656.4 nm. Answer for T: 3.88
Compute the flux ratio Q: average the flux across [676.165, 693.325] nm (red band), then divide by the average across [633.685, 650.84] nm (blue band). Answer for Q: 0.93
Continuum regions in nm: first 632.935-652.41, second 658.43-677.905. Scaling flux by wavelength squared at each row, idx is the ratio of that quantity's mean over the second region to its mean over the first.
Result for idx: 1.04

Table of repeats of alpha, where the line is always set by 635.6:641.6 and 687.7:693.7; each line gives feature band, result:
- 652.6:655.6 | 0.00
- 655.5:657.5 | 0.14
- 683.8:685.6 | 0.01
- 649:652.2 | 0.00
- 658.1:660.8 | 0.01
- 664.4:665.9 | -0.02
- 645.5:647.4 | 0.01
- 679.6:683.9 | 0.00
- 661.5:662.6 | 0.00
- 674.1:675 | 0.01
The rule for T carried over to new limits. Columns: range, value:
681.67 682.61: 3.9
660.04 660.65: 4.02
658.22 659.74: 4.05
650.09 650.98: 4.1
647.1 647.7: 4.05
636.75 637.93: 4.21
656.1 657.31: 3.39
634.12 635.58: 4.21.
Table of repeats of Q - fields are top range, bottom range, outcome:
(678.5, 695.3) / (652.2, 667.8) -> 0.97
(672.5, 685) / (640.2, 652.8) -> 0.95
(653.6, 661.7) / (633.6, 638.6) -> 0.93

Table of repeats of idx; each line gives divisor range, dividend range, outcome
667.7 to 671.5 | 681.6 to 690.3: 1.02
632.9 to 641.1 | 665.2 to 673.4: 1.05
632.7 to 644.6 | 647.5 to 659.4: 1.00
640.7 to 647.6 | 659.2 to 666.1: 1.03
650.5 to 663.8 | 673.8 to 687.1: 1.05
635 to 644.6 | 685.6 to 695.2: 1.07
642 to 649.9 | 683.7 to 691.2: 1.06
